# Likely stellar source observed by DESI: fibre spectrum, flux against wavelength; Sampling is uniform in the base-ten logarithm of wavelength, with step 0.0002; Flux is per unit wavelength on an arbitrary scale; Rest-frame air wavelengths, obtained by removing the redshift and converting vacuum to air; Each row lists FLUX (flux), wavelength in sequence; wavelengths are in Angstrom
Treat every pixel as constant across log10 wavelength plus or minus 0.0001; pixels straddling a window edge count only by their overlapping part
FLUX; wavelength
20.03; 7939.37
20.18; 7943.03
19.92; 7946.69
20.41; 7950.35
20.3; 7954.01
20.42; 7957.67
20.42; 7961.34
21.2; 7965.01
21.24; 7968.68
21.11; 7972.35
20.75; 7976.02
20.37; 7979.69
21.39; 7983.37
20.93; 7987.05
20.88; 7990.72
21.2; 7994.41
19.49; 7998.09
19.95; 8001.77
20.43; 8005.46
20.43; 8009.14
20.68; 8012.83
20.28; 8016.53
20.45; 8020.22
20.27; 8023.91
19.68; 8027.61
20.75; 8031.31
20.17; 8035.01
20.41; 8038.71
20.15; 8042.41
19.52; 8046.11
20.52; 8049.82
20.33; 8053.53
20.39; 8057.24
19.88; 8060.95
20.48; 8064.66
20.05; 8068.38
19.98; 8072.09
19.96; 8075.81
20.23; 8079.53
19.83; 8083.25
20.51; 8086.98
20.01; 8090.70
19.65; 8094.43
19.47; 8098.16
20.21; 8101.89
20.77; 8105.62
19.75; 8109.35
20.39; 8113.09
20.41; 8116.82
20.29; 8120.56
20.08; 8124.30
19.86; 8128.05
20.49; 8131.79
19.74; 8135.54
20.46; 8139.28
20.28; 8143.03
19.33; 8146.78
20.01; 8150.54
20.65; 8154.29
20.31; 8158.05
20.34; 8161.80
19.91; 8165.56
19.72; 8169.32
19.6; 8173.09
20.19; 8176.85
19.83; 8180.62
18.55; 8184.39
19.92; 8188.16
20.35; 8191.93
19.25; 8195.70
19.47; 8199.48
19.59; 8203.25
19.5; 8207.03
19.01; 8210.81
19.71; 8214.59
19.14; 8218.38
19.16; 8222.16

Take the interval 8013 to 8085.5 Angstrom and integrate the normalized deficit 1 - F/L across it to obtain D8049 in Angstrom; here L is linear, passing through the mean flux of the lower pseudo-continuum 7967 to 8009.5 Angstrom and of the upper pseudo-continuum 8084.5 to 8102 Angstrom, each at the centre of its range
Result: 0.22 Angstrom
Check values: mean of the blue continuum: 20.7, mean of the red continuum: 19.9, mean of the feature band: 20.2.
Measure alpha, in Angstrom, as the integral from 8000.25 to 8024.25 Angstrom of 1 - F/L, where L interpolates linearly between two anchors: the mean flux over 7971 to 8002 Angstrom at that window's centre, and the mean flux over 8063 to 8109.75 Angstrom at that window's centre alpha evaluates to 0.21 Angstrom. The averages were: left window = 20.7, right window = 20.1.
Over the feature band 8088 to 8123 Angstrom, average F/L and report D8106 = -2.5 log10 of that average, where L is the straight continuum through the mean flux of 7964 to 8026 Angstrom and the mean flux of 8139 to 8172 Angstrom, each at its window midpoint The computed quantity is 0.01 mag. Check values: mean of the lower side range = 20.6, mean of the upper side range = 20.1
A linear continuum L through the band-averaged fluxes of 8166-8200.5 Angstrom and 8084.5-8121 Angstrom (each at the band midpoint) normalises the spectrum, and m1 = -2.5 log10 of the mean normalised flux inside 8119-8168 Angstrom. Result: -0.01 mag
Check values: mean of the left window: 20.1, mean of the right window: 19.7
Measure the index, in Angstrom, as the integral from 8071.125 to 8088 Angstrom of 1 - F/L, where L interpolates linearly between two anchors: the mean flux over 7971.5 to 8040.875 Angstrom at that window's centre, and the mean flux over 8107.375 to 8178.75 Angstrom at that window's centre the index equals 0.2 Angstrom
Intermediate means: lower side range 20.5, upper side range 20.1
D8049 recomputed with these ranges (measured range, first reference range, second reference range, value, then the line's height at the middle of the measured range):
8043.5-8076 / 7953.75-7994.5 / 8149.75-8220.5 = 0.43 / 20.4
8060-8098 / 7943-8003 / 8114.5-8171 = 0.52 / 20.3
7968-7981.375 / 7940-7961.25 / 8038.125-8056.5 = -0.40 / 20.2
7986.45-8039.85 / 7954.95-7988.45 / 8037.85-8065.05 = 0.32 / 20.5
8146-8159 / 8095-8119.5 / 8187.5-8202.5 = -0.12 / 19.9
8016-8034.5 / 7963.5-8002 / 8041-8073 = 0.14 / 20.4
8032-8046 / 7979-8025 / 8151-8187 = 0.13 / 20.4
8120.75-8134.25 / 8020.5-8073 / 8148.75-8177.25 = -0.01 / 20.1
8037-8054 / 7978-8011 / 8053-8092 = 0.10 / 20.3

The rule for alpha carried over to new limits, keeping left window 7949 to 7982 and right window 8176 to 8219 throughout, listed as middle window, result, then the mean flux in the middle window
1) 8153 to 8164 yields -0.4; 20.4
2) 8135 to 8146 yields -0.2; 20.1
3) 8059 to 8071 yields 0.0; 20.1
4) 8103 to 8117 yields -0.2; 20.3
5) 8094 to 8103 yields 0.1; 19.8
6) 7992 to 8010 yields 0.2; 20.3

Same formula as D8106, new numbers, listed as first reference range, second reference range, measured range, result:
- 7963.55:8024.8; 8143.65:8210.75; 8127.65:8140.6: -0.01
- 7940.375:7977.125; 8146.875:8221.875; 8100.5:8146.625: -0.01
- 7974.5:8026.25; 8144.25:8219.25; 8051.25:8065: 0.00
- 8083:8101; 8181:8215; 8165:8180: -0.01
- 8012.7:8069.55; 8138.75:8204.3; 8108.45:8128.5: -0.01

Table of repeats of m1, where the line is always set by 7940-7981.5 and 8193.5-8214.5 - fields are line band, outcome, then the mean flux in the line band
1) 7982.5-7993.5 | -0.032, 21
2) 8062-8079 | -0.004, 20.1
